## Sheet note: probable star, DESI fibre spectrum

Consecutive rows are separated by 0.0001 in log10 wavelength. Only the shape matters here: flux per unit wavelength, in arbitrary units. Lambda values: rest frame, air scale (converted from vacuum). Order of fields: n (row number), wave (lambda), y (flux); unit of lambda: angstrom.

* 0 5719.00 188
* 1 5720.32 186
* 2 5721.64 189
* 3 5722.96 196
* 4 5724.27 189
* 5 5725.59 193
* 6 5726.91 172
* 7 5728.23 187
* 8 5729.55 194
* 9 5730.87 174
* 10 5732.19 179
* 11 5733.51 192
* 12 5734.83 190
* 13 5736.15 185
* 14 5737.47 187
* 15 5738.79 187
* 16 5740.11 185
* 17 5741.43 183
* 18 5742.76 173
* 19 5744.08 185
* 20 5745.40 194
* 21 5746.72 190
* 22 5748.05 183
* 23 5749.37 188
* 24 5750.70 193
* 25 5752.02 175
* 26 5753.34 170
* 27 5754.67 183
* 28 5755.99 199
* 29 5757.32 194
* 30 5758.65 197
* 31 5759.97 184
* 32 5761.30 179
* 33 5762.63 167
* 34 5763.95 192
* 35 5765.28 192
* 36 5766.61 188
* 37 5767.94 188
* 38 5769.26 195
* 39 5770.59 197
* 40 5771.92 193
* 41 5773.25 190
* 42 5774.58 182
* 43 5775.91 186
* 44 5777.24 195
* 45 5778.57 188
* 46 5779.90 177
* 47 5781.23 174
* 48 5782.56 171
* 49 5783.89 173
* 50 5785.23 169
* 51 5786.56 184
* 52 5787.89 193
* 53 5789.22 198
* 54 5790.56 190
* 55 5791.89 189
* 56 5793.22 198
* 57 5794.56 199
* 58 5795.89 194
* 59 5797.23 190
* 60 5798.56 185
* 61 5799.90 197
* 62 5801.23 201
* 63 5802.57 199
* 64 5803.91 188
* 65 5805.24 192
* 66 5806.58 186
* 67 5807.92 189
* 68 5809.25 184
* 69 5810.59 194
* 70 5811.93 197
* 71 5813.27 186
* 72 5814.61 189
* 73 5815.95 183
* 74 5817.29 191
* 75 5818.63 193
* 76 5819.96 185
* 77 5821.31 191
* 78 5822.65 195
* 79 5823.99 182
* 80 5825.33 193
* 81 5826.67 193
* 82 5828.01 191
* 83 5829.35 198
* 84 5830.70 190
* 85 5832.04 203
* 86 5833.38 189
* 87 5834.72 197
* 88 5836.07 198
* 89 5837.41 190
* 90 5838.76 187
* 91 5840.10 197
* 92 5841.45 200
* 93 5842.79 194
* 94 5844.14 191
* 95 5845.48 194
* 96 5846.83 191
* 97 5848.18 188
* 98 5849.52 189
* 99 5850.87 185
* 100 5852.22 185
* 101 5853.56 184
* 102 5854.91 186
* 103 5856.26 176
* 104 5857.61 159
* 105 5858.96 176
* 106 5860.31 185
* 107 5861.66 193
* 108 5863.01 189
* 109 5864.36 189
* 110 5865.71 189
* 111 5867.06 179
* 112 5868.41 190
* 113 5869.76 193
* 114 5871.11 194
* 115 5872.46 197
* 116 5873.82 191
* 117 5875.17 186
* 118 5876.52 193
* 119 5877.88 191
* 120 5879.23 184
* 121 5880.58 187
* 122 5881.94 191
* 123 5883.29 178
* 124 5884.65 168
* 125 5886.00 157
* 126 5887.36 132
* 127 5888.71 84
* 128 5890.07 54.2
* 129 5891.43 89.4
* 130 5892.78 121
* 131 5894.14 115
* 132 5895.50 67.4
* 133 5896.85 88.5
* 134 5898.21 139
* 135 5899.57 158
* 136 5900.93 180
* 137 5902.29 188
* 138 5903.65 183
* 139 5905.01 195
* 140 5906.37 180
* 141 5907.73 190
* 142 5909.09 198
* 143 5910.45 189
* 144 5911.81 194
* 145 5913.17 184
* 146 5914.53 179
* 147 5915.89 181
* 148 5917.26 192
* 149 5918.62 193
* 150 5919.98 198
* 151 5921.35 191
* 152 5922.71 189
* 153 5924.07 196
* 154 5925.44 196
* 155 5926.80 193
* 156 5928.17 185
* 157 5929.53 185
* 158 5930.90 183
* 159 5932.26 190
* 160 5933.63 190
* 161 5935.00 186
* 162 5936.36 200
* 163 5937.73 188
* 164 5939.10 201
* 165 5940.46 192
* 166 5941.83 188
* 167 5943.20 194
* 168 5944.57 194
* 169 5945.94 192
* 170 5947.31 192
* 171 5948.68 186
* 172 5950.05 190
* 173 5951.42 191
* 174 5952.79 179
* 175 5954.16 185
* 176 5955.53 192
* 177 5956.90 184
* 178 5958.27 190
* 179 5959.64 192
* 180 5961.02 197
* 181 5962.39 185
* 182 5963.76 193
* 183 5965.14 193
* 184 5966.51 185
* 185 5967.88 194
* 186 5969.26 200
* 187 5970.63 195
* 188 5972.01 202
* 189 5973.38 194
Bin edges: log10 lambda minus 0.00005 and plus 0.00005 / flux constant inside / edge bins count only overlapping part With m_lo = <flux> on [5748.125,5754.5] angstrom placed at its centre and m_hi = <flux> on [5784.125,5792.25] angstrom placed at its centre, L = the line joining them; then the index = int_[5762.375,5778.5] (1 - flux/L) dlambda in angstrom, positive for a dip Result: -0.5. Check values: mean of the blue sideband 182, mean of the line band 189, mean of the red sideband 186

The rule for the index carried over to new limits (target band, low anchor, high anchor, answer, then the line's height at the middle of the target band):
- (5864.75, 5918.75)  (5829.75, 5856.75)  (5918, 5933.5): 7.05 angstrom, 191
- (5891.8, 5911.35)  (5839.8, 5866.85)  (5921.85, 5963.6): 3.39 angstrom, 189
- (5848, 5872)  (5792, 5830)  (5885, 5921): -1.78 angstrom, 172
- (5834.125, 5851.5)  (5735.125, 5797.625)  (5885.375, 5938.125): -1.61 angstrom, 176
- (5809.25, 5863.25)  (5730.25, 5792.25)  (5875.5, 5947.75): -3.09 angstrom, 179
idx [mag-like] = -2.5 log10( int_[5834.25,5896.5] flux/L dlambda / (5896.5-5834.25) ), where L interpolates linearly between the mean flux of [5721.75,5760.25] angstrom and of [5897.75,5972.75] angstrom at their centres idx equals 0.09 mag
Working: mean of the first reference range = 186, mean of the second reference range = 189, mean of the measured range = 172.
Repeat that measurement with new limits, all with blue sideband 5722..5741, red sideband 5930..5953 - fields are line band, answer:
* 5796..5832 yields -0.017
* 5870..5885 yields 0.008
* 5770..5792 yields 0.014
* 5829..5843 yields -0.035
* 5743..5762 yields 0.003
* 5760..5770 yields 0.008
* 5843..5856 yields 0.005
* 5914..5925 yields 0.000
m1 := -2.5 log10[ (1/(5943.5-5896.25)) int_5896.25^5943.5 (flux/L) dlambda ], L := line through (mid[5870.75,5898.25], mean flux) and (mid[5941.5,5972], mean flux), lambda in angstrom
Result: -0.10 mag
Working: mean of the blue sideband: 148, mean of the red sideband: 191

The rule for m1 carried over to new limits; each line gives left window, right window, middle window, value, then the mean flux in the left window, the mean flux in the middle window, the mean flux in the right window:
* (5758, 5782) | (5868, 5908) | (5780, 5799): -0.023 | 187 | 186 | 158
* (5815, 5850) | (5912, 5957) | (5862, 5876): 0.008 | 192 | 190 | 190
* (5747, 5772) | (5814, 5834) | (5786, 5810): -0.015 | 187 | 192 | 191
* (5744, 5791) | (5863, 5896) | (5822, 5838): -0.130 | 186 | 193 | 160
